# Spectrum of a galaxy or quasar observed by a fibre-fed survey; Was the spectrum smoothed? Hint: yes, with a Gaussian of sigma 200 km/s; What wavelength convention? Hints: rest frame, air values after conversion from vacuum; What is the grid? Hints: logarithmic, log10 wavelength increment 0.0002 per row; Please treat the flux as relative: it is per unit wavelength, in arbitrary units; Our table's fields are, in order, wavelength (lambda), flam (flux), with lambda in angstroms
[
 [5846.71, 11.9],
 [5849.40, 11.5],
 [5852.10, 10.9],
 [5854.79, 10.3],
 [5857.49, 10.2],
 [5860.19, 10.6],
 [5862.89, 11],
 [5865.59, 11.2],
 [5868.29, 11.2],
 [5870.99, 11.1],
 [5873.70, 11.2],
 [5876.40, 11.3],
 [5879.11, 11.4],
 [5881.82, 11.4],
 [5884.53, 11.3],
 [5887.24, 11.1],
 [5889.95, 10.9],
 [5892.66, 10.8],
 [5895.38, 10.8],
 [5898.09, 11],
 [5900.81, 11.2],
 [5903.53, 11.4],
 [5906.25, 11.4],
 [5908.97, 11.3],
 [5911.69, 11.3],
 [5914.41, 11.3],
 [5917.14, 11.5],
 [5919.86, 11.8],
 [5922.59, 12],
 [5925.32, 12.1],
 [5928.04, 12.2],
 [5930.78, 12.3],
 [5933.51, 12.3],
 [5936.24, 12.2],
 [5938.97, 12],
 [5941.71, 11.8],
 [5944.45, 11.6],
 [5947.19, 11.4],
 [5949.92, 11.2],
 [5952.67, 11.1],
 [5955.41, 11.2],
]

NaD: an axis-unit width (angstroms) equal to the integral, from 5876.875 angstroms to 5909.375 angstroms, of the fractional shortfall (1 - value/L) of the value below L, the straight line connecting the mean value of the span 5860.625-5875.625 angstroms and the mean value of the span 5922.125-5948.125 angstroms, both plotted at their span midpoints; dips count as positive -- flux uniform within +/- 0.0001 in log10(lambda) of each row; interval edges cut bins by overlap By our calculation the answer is 0.8 angstroms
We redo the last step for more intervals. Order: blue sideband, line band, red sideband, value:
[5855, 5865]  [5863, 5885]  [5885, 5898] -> -1.0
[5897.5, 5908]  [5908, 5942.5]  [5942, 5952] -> -1.6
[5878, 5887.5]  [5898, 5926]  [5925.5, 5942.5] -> 0.7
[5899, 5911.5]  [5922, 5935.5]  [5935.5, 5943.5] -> -0.5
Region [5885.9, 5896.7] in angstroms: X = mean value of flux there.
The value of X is 10.9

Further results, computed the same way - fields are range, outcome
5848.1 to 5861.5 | 10.7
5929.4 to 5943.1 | 12.1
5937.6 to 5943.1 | 11.9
